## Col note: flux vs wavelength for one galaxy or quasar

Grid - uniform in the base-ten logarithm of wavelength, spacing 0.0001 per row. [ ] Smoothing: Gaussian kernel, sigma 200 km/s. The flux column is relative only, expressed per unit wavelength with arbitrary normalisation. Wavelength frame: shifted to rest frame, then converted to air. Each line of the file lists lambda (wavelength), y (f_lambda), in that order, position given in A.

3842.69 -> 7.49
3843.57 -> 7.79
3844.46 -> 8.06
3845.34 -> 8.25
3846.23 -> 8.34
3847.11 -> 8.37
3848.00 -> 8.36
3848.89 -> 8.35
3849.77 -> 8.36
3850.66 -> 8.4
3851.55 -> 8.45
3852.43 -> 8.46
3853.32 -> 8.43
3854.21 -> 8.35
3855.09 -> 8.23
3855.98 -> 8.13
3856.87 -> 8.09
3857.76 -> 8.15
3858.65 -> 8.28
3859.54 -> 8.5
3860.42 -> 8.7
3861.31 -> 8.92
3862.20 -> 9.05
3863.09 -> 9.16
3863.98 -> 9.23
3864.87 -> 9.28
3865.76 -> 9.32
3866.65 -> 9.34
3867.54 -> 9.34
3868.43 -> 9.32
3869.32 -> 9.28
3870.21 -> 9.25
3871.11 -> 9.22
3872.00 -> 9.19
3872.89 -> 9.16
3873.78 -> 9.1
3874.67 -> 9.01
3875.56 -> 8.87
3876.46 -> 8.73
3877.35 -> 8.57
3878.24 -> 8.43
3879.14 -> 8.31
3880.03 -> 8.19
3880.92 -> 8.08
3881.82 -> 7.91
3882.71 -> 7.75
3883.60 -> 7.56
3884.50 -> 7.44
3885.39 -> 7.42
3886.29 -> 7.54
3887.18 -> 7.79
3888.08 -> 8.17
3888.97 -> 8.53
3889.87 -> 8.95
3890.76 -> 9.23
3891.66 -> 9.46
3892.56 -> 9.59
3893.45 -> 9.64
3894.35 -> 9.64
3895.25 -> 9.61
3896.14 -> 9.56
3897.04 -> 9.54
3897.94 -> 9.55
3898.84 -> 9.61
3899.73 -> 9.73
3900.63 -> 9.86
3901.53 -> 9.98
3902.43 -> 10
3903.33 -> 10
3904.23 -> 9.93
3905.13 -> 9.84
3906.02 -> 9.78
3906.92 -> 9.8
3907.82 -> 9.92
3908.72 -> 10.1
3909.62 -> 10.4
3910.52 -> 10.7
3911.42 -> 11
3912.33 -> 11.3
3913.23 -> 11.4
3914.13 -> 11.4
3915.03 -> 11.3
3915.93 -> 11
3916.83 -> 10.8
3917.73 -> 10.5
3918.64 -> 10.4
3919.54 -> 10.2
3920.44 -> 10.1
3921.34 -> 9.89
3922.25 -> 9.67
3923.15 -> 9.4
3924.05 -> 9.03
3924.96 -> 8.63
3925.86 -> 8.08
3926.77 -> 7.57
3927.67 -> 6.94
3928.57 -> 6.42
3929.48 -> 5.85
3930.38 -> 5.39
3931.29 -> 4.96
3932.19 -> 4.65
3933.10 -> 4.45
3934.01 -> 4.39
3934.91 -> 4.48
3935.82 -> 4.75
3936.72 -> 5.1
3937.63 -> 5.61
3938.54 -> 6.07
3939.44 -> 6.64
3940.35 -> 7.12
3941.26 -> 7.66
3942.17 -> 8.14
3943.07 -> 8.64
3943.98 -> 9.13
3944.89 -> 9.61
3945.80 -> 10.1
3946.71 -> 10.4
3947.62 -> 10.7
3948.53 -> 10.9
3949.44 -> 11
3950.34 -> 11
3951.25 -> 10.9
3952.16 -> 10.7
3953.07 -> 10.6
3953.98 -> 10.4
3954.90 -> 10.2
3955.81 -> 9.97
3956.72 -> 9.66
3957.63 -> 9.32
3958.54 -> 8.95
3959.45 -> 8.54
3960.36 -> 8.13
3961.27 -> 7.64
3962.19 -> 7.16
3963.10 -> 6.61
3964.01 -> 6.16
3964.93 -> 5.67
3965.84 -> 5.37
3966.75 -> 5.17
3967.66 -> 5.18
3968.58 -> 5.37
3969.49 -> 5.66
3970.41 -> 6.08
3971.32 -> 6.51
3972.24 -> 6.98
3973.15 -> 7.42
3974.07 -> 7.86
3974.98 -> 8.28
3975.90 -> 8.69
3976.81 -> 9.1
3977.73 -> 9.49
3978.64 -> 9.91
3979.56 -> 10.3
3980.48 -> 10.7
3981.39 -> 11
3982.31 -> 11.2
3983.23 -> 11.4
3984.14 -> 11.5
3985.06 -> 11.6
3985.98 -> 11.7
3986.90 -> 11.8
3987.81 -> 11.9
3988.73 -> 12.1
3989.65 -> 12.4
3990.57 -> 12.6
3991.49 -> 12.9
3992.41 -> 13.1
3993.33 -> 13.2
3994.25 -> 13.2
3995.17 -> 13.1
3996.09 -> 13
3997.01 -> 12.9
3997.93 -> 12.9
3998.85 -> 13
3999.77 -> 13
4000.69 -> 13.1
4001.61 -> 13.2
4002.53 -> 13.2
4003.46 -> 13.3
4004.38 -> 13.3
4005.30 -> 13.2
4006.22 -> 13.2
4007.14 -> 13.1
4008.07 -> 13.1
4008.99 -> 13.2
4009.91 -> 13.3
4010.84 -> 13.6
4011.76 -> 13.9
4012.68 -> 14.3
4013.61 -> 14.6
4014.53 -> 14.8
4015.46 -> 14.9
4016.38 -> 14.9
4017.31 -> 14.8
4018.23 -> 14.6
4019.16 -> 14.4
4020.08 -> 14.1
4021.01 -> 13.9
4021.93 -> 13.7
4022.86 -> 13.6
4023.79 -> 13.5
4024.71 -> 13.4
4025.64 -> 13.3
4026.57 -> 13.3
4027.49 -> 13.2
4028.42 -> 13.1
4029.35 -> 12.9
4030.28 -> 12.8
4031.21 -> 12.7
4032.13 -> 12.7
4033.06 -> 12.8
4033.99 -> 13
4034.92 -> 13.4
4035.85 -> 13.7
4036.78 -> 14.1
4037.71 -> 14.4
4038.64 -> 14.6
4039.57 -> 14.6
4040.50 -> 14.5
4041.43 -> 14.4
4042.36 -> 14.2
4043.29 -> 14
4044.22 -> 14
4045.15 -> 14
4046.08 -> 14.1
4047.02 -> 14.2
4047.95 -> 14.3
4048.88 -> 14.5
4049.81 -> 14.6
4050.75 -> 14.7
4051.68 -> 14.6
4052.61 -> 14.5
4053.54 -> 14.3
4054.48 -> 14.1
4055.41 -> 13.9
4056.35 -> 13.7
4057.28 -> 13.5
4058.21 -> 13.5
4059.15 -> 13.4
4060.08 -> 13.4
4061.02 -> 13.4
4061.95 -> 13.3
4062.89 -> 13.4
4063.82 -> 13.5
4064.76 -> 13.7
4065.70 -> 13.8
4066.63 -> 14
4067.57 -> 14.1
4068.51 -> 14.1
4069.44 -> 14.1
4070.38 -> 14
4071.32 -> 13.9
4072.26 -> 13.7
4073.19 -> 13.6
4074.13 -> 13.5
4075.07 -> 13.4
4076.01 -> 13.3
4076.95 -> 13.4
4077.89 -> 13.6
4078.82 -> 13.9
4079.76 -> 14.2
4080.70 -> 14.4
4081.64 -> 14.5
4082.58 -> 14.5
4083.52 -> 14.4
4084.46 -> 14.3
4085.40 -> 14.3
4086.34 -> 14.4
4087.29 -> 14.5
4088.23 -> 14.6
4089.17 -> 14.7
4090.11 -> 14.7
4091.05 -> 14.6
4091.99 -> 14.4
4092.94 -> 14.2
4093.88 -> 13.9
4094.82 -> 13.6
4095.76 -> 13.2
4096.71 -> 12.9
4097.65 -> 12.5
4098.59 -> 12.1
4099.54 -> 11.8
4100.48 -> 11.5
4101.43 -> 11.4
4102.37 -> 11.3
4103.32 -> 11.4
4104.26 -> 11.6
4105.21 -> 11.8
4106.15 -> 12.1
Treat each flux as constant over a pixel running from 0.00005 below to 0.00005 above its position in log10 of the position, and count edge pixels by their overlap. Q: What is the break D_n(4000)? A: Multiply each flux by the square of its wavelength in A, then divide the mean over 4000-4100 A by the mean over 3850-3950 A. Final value 1.70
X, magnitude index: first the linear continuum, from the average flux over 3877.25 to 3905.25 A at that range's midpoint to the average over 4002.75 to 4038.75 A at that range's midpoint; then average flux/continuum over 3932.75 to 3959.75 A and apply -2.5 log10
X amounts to 0.27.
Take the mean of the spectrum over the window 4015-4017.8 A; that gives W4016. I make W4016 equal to 14.9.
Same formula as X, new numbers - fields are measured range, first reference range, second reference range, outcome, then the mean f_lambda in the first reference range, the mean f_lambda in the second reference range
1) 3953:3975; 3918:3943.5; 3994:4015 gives 0.30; 7.17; 13.4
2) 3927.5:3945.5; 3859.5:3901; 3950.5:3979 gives 0.29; 8.89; 8.01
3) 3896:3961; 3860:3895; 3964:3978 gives -0.17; 8.76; 6.8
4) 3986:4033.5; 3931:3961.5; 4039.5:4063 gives -0.14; 8.28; 14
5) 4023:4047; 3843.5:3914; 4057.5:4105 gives -0.09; 9.02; 13.5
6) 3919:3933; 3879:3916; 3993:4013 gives 0.33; 9.44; 13.2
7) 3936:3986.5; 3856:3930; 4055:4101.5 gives 0.25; 9.18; 13.7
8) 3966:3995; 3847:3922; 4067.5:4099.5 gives 0.18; 9.22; 13.9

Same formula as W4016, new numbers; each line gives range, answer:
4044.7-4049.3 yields 14.2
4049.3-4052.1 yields 14.6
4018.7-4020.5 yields 14.3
